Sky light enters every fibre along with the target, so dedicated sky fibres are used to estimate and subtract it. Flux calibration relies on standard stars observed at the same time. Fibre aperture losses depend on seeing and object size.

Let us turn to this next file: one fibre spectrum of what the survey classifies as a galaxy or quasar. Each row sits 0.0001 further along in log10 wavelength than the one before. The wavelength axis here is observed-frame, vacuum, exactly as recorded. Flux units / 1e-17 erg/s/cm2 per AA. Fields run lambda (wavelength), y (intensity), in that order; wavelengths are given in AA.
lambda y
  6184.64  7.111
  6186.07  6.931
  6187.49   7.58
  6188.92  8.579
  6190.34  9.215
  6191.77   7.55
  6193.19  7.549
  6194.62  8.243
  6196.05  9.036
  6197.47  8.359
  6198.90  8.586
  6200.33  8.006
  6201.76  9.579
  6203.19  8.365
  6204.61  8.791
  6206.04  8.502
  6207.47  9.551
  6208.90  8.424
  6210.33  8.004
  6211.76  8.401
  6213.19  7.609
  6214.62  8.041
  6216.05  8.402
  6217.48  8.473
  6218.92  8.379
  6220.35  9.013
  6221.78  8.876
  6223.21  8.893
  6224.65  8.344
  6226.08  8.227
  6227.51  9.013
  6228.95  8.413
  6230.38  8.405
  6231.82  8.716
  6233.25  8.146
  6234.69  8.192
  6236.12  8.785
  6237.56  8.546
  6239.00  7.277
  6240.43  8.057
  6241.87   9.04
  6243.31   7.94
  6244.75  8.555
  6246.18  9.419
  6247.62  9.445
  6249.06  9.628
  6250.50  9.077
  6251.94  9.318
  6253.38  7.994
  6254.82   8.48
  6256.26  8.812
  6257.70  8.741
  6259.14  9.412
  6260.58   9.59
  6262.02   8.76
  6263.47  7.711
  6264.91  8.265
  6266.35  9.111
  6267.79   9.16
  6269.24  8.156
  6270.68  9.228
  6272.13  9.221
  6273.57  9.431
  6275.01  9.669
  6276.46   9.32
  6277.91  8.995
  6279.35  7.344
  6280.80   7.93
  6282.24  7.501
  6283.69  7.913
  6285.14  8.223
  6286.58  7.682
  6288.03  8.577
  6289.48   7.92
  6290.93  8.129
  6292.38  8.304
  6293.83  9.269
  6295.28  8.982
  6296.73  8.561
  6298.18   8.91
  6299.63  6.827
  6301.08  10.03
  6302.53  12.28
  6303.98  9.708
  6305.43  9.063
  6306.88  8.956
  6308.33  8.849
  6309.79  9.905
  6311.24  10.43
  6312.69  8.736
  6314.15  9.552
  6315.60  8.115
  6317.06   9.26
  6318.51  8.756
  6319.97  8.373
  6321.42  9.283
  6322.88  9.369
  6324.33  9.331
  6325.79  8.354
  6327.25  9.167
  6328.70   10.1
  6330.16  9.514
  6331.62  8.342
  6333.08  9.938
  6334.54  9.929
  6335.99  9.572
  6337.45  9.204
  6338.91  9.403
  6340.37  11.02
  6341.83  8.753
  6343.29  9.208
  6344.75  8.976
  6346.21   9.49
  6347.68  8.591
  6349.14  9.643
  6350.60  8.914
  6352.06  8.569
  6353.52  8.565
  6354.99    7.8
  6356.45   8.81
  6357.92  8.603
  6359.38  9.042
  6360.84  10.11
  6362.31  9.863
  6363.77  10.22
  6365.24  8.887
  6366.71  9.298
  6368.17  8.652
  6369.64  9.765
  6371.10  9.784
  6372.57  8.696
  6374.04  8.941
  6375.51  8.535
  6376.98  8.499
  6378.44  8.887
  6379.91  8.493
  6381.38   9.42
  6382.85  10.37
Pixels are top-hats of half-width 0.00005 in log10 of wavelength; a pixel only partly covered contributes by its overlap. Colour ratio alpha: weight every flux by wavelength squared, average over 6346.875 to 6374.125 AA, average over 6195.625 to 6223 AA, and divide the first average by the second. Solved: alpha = 1.12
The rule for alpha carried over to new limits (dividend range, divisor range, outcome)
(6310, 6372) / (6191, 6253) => 1.12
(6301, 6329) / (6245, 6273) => 1.07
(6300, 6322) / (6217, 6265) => 1.11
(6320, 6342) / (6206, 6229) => 1.15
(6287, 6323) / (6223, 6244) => 1.10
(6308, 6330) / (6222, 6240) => 1.12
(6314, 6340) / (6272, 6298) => 1.10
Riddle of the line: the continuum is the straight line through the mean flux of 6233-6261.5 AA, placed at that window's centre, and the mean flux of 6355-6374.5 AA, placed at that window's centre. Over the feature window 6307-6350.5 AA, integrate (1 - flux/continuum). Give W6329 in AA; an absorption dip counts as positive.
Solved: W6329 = -0.9 AA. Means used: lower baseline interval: 8.73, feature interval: 9.27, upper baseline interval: 9.23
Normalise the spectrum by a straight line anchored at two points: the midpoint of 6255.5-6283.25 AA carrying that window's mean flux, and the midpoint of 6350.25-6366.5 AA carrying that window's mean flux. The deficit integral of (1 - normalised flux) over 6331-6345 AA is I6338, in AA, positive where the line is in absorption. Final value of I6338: -0.8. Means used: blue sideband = 8.75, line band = 9.46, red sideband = 9.04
